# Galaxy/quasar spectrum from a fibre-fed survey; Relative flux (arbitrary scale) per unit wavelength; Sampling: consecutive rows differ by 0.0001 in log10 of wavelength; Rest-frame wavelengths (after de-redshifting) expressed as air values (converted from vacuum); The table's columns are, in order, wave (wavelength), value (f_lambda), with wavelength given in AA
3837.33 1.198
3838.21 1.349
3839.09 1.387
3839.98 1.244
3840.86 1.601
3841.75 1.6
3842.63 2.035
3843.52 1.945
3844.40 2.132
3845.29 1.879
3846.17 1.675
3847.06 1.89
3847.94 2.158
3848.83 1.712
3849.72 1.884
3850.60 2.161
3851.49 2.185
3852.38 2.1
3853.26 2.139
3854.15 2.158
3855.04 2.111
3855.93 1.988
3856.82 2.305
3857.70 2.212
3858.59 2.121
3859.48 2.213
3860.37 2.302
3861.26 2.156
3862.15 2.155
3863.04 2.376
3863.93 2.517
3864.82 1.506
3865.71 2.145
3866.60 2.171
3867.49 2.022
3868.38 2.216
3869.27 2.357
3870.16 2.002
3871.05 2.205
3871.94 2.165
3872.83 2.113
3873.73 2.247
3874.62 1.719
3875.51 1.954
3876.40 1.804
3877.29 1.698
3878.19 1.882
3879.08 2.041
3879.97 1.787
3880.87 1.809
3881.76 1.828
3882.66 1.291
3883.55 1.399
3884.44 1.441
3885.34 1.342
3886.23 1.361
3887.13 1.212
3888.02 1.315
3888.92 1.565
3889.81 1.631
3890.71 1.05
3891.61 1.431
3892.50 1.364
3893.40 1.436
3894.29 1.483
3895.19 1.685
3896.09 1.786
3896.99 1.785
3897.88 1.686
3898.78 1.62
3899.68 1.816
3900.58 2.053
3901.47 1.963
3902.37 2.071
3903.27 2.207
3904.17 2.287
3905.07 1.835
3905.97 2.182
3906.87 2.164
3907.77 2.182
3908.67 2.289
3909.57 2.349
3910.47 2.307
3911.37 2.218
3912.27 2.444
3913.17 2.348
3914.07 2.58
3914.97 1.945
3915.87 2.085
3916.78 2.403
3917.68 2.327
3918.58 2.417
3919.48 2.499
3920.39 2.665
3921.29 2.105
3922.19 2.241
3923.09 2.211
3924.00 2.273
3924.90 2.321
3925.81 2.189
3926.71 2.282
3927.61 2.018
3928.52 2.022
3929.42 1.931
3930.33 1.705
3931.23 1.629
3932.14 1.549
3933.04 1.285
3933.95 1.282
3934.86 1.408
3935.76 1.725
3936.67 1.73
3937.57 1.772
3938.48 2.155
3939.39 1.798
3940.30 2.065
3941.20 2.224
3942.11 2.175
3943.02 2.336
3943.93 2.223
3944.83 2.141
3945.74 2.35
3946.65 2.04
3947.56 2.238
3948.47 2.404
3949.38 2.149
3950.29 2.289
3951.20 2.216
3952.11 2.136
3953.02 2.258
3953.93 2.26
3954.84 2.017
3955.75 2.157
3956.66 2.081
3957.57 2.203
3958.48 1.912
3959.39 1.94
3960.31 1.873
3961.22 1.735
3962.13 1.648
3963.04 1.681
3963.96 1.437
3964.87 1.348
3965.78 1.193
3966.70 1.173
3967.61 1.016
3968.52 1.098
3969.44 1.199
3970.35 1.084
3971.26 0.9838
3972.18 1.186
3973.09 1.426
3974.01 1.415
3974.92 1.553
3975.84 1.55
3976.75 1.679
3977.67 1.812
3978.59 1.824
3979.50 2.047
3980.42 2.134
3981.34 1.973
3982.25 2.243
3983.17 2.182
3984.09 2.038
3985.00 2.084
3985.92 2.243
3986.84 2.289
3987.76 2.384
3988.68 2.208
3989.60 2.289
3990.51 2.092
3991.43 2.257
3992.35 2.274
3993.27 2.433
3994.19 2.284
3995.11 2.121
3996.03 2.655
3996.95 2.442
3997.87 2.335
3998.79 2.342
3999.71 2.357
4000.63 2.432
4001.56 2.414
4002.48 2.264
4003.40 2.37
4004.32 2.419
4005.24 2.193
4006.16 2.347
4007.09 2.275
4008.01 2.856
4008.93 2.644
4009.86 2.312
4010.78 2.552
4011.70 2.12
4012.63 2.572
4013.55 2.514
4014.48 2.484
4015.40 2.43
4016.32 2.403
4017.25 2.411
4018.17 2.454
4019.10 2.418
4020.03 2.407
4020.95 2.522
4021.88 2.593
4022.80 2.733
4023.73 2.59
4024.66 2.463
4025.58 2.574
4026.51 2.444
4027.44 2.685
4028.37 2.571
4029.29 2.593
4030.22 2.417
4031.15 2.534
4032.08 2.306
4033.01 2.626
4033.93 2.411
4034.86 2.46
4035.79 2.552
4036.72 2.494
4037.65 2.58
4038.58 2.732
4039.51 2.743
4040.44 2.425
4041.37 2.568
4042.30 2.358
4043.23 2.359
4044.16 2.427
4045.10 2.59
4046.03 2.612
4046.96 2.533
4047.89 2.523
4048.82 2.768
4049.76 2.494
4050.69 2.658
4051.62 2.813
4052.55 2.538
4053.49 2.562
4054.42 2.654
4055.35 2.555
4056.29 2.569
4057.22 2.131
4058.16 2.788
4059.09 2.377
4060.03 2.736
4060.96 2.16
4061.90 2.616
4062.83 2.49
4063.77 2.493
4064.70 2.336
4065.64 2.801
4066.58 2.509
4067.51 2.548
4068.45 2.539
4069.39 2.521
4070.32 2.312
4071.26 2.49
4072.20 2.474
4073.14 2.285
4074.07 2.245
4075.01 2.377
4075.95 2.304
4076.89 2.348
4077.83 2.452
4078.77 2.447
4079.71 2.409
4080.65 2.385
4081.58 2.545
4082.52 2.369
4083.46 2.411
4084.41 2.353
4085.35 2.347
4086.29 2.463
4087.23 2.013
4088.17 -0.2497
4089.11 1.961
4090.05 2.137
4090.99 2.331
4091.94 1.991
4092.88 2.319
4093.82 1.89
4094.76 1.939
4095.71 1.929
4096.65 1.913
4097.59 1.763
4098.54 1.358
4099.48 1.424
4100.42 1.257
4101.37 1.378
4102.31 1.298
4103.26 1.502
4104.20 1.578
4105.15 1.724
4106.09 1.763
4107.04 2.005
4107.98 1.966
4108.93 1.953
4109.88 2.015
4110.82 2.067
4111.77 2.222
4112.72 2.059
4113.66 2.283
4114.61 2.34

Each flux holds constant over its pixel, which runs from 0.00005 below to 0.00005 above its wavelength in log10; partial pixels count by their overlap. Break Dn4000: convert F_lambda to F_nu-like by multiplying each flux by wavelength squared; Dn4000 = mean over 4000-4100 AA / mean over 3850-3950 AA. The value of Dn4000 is 1.30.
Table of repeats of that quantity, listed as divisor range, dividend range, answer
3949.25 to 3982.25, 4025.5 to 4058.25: 1.54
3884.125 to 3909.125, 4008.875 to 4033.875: 1.54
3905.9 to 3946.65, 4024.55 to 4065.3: 1.28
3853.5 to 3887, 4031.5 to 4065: 1.41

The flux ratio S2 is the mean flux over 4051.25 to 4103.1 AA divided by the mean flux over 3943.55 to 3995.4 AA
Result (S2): 1.17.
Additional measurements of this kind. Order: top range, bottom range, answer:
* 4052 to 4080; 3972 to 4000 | 1.19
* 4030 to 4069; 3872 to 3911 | 1.42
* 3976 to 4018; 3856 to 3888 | 1.18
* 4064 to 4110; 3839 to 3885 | 1.05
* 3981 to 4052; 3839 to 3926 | 1.24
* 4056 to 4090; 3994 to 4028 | 0.96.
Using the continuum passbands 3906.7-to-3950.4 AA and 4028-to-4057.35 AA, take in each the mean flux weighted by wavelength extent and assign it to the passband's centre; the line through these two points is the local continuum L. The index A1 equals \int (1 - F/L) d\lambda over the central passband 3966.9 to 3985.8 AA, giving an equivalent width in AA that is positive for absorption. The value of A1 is 5.5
